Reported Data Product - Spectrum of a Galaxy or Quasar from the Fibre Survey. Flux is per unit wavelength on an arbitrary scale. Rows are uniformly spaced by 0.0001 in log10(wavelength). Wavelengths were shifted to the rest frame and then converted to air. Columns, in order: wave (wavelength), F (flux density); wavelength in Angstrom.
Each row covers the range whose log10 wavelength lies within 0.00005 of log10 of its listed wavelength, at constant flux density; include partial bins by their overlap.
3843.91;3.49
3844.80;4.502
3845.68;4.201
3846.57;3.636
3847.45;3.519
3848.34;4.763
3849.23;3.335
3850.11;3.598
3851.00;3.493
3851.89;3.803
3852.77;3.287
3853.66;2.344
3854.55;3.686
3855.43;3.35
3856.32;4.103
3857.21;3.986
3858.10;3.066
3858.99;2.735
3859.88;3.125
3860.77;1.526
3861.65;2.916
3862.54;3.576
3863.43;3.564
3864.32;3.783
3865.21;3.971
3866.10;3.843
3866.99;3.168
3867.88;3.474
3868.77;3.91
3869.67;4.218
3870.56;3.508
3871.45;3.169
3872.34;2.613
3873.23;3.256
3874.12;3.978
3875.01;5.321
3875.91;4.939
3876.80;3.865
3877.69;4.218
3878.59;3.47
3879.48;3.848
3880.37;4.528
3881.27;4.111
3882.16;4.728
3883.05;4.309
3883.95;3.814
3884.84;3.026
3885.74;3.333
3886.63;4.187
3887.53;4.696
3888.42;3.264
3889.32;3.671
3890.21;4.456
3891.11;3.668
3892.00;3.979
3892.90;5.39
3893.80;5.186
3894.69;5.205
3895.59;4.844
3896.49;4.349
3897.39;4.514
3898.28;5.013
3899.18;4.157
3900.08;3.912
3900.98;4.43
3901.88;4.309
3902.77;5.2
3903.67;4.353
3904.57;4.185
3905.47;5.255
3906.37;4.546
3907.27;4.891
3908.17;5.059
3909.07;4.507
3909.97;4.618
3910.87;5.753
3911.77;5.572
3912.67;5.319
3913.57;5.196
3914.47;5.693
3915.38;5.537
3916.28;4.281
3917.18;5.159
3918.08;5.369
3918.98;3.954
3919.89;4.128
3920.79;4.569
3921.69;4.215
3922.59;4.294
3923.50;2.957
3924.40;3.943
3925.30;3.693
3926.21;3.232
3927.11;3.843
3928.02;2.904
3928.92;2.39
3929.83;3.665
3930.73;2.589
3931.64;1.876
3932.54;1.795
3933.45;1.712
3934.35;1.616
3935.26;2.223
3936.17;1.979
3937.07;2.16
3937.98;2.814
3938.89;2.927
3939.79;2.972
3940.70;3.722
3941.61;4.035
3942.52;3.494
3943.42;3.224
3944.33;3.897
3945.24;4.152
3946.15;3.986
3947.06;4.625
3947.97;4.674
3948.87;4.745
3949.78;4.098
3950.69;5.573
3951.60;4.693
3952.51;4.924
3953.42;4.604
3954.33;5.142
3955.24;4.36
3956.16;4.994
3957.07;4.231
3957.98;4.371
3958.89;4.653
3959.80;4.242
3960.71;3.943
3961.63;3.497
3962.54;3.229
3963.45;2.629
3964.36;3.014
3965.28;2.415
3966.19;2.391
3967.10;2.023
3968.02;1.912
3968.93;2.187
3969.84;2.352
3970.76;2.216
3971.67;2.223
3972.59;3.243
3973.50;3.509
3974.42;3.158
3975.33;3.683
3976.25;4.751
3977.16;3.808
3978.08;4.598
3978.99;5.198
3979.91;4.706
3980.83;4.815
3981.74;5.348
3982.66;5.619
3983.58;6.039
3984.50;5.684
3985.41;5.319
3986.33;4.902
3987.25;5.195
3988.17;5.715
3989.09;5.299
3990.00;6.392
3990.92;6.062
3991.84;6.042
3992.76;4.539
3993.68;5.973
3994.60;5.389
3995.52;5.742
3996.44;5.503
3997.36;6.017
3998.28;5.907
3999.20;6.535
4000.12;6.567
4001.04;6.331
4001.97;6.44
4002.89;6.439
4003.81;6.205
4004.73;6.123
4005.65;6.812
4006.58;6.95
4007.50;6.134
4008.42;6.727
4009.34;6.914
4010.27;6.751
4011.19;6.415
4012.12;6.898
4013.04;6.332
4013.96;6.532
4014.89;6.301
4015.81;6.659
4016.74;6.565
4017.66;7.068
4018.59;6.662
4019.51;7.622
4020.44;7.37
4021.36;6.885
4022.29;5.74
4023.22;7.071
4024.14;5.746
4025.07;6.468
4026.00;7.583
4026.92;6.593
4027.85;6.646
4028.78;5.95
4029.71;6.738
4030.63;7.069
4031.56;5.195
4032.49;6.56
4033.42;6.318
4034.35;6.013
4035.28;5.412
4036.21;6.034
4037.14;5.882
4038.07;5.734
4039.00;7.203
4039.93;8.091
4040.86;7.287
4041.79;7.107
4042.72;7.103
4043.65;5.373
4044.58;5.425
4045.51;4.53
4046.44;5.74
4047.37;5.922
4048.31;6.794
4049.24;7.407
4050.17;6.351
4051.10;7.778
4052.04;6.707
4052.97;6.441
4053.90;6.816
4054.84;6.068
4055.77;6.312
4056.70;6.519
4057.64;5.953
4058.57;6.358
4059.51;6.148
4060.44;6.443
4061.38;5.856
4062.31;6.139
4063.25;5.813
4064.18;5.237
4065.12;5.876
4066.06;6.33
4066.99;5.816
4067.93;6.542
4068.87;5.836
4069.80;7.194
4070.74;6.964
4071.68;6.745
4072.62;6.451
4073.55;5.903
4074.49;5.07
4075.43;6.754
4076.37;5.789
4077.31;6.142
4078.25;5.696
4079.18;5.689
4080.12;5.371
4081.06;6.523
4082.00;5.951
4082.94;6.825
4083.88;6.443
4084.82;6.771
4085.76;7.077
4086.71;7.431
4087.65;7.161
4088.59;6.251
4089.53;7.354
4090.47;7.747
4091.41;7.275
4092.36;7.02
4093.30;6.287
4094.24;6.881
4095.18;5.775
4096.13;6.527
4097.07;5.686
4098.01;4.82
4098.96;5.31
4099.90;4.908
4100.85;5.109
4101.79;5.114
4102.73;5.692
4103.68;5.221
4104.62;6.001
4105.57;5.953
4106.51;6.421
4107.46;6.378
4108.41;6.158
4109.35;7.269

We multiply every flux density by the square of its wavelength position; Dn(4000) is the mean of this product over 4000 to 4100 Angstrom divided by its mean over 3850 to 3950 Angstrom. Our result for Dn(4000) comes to 1.8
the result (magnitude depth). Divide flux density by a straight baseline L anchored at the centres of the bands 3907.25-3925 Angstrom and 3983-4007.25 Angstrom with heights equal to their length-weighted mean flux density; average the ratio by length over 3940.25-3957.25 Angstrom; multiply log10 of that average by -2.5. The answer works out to 0.19 mag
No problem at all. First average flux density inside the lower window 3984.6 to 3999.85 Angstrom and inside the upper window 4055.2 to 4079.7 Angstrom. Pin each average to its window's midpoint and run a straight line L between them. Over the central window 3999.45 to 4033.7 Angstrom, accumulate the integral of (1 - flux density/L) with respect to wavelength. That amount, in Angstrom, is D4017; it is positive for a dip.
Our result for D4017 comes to -4.4 Angstrom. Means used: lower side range 5.67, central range 6.58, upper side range 6.14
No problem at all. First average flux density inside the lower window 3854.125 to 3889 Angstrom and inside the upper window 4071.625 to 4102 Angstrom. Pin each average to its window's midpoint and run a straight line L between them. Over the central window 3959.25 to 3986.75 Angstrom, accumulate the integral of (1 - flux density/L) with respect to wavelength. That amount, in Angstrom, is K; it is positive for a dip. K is 6.5 Angstrom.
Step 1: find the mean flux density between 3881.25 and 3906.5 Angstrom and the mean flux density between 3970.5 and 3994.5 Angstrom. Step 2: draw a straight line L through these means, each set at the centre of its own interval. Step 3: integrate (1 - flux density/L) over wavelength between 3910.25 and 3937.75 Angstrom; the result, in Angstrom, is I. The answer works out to 4.7 Angstrom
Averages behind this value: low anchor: 4.35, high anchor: 4.8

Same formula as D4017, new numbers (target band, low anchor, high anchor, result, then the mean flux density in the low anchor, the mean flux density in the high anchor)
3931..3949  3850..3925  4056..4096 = 6.3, 4.13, 6.37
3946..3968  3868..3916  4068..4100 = 4.6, 4.39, 6.36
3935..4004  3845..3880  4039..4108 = 8.6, 3.6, 6.28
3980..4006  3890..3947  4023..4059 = -1.5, 4.01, 6.41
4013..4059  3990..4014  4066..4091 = -1.1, 6.24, 6.44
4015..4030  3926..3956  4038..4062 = -2.6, 3.49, 6.45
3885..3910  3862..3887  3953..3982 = -4.3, 3.84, 3.66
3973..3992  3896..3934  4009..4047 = 1.9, 4.2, 6.47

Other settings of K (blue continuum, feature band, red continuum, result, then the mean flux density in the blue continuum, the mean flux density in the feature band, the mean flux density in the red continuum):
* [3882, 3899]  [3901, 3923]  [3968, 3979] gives -4.4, 4.29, 4.83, 3.28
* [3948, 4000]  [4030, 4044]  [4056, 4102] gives -2.3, 4.47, 6.44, 6.23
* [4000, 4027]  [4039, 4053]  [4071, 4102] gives -0.2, 6.63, 6.56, 6.25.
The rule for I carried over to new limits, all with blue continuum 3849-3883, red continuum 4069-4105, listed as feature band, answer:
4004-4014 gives -2.41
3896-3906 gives -1.18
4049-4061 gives -1.41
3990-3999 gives -1.06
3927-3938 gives 5.08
